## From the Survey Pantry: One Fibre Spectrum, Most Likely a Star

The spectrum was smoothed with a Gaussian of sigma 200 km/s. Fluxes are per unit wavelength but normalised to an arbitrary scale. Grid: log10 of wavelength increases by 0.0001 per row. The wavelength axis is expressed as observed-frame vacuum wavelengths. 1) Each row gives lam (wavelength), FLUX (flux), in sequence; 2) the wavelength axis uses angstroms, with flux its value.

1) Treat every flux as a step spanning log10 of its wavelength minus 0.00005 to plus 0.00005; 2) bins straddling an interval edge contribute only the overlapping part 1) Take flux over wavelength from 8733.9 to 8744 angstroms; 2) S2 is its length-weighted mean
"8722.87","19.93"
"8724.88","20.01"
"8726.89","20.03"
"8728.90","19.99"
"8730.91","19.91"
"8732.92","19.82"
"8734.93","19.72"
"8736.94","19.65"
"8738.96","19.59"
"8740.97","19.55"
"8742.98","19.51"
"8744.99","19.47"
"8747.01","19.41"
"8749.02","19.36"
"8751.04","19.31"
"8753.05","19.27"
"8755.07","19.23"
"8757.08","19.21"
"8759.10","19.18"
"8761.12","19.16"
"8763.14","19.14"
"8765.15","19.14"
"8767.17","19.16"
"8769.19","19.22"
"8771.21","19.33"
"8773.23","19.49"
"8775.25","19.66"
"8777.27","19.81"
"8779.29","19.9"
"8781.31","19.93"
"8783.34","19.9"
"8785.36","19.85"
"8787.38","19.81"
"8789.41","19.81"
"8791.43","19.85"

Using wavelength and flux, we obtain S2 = 19.6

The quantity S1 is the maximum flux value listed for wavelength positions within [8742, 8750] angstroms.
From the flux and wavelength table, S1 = 19.51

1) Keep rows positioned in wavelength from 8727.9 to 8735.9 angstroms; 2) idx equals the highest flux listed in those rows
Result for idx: 19.99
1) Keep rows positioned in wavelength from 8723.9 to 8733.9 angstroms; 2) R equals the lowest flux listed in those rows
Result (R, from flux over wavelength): 19.82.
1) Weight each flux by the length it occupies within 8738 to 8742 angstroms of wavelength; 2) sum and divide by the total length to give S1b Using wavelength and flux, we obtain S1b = 19.6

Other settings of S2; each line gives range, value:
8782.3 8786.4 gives 19.9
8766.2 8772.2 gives 19.2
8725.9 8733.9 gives 19.9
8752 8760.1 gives 19.2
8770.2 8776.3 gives 19.5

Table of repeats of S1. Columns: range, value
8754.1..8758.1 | 19.23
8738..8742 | 19.59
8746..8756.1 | 19.41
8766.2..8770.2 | 19.22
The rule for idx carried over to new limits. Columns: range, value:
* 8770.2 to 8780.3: 19.9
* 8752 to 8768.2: 19.27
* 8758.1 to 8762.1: 19.18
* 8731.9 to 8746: 19.82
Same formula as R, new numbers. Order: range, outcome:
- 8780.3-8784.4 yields 19.9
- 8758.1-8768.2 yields 19.14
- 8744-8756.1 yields 19.23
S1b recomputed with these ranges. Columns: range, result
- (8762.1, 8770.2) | 19.2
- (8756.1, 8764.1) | 19.2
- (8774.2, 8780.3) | 19.8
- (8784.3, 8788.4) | 19.8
